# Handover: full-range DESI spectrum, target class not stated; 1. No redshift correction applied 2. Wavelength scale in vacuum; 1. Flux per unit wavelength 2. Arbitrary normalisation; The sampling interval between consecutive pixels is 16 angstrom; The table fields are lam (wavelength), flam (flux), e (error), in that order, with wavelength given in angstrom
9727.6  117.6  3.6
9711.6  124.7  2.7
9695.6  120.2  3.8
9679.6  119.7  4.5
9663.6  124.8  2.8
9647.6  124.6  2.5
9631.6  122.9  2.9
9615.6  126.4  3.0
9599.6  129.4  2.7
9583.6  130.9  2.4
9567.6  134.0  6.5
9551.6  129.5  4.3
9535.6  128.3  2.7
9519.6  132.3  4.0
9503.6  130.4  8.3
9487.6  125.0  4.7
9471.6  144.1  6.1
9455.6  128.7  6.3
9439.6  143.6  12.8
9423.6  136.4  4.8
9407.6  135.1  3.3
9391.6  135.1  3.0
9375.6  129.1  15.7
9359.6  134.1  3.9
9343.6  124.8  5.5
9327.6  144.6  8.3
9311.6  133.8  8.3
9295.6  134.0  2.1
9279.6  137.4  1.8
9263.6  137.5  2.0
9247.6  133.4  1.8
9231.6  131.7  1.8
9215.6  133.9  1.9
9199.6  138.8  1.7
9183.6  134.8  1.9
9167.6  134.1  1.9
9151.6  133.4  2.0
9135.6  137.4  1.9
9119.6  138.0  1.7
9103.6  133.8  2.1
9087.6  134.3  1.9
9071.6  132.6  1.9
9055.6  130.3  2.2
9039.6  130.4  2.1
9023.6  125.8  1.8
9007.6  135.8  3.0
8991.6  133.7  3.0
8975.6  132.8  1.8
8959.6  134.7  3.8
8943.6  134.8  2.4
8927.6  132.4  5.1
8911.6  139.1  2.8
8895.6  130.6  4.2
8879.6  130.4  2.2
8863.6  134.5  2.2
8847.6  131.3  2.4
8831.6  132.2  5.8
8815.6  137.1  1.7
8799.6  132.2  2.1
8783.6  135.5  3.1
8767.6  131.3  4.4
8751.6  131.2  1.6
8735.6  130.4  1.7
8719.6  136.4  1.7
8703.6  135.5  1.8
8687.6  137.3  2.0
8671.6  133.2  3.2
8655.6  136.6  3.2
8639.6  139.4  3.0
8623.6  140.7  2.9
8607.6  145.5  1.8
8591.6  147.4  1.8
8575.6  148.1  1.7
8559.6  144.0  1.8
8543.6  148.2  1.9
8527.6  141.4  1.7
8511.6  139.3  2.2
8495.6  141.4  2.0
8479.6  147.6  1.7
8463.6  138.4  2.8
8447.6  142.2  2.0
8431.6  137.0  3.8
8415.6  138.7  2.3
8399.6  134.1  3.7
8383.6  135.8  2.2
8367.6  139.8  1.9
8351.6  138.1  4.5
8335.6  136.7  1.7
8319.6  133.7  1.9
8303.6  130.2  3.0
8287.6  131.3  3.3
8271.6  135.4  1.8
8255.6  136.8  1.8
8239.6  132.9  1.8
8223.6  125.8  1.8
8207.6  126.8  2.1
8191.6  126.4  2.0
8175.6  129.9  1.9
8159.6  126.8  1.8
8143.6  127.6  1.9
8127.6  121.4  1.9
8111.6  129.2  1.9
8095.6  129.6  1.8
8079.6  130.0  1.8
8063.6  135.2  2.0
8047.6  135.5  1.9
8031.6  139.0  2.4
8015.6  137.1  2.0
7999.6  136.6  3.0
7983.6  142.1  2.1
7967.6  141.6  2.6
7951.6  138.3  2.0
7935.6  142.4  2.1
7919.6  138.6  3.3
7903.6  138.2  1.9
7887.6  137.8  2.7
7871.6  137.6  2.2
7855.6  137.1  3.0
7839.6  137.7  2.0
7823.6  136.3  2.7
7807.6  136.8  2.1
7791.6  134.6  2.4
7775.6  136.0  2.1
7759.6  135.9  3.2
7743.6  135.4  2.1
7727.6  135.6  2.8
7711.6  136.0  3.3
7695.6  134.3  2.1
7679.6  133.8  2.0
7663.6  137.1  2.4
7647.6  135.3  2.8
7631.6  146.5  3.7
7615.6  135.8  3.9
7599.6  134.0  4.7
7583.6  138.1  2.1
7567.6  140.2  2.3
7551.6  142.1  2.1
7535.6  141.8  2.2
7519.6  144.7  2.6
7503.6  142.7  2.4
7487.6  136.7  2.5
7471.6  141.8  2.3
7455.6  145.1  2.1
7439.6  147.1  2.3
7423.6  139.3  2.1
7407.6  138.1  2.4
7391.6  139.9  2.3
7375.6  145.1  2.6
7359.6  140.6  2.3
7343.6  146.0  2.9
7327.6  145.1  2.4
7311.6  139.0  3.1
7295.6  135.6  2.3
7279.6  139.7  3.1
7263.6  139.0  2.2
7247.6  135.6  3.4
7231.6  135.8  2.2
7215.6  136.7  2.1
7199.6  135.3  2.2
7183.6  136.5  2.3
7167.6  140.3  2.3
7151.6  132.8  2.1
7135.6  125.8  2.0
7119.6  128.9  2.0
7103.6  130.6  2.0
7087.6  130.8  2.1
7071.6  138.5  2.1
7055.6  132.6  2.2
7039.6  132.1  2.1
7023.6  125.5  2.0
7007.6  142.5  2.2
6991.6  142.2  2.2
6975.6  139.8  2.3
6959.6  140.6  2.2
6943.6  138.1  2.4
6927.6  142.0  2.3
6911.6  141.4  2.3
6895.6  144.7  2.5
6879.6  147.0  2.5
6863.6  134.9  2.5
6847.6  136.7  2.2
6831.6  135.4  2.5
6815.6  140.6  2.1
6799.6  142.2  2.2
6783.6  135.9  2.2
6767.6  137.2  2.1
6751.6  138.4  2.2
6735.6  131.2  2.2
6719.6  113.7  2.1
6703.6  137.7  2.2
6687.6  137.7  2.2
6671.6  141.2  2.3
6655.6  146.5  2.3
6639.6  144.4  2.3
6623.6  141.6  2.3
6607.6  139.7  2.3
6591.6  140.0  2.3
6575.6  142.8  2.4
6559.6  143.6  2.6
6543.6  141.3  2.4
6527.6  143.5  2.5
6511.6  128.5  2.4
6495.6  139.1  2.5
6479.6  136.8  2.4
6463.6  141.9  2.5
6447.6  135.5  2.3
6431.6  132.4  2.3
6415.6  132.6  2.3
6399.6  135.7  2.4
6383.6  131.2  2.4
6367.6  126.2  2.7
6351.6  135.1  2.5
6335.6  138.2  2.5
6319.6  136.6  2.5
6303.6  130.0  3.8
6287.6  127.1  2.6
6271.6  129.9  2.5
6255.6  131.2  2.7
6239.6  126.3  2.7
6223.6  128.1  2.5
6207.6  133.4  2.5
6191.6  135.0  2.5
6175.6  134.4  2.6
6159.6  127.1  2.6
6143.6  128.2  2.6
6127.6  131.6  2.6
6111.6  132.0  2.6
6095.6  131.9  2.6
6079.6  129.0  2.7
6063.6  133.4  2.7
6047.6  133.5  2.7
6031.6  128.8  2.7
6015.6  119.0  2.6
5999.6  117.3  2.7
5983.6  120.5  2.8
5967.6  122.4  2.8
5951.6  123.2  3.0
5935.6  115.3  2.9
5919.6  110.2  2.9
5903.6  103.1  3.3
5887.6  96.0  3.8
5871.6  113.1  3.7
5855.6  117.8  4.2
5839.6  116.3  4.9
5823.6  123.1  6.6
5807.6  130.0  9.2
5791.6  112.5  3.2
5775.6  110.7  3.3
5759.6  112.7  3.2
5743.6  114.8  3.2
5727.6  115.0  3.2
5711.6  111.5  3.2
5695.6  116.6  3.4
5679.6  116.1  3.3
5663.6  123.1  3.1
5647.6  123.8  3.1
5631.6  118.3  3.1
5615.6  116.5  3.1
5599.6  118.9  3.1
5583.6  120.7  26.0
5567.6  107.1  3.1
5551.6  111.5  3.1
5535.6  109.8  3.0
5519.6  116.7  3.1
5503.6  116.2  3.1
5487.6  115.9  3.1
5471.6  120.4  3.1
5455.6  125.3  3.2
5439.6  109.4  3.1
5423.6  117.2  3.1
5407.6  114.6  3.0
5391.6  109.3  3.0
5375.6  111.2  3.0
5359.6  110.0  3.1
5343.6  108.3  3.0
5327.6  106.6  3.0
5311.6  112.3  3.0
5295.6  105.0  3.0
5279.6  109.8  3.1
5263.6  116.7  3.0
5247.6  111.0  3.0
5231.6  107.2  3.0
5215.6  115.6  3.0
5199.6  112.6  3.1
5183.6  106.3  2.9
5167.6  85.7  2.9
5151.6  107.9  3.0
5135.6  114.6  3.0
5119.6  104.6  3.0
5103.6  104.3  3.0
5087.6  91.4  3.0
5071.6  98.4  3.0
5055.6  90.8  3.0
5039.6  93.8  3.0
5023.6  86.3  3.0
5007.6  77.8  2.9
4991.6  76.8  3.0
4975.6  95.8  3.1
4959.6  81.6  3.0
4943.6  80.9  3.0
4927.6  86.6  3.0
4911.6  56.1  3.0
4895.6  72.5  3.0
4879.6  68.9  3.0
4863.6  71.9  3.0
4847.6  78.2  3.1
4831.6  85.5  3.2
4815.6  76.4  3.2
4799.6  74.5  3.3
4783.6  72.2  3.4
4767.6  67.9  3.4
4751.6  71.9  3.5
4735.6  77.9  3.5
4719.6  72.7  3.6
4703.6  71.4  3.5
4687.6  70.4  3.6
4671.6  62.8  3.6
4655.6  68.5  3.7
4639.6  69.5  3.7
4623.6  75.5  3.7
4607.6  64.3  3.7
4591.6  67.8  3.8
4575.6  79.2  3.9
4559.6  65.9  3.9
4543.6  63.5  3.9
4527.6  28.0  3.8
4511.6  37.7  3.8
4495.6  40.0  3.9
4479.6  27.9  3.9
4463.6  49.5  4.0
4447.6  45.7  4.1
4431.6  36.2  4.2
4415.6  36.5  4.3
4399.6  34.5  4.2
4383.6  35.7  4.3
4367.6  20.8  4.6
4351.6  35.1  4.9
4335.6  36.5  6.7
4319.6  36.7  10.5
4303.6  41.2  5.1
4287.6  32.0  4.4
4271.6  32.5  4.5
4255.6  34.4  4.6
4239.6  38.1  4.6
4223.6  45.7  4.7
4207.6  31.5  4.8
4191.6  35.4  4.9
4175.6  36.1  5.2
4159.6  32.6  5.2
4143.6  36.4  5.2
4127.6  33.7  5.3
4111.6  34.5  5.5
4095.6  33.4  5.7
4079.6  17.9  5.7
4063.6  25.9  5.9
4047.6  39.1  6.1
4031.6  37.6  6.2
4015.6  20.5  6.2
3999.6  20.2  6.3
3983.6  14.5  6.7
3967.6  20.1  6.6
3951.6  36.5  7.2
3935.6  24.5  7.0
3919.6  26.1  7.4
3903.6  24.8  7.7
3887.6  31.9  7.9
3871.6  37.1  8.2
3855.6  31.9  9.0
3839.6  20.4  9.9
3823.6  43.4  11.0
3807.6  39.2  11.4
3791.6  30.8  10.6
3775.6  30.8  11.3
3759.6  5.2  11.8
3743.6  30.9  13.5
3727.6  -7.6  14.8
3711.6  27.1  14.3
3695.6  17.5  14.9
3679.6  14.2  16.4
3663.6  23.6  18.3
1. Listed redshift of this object 0.140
